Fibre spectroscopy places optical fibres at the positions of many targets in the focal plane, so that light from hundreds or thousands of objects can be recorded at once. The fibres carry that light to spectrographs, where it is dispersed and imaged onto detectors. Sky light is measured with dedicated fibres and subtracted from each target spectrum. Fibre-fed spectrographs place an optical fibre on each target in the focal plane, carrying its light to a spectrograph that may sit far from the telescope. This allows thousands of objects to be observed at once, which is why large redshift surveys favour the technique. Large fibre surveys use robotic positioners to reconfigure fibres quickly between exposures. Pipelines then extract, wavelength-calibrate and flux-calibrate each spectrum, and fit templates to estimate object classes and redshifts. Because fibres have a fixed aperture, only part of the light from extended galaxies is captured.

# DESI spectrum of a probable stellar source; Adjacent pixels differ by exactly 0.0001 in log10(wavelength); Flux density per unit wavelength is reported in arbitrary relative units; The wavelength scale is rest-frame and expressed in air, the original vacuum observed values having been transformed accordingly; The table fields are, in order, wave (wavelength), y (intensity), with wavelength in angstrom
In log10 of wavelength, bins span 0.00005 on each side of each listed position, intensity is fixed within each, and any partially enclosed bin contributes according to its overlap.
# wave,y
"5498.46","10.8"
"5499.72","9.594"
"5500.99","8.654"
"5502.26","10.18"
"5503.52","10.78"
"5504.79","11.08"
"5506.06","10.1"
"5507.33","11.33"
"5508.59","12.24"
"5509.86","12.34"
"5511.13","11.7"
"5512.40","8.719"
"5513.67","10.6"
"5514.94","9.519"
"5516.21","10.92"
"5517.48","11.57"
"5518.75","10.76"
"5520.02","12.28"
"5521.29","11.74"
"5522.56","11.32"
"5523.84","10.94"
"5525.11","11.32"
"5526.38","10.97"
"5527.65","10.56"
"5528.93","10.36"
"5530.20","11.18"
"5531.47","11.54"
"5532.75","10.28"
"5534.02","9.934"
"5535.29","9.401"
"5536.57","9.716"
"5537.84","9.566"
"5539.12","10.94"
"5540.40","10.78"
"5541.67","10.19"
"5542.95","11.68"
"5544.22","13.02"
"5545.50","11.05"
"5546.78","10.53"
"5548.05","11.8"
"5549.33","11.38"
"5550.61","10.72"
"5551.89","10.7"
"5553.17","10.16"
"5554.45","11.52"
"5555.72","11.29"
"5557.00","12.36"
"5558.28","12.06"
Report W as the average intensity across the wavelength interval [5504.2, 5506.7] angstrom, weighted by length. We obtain 10.6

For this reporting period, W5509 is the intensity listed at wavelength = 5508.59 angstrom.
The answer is 12.24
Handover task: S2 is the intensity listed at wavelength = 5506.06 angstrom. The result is 10.1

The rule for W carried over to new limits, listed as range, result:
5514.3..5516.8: 10.2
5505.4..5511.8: 11.5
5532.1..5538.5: 9.78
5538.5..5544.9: 11.3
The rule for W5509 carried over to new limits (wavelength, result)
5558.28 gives 12.06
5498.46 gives 10.8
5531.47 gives 11.54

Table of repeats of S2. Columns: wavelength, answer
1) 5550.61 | 10.72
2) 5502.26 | 10.18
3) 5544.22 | 13.02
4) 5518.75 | 10.76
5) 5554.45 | 11.52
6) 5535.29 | 9.401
